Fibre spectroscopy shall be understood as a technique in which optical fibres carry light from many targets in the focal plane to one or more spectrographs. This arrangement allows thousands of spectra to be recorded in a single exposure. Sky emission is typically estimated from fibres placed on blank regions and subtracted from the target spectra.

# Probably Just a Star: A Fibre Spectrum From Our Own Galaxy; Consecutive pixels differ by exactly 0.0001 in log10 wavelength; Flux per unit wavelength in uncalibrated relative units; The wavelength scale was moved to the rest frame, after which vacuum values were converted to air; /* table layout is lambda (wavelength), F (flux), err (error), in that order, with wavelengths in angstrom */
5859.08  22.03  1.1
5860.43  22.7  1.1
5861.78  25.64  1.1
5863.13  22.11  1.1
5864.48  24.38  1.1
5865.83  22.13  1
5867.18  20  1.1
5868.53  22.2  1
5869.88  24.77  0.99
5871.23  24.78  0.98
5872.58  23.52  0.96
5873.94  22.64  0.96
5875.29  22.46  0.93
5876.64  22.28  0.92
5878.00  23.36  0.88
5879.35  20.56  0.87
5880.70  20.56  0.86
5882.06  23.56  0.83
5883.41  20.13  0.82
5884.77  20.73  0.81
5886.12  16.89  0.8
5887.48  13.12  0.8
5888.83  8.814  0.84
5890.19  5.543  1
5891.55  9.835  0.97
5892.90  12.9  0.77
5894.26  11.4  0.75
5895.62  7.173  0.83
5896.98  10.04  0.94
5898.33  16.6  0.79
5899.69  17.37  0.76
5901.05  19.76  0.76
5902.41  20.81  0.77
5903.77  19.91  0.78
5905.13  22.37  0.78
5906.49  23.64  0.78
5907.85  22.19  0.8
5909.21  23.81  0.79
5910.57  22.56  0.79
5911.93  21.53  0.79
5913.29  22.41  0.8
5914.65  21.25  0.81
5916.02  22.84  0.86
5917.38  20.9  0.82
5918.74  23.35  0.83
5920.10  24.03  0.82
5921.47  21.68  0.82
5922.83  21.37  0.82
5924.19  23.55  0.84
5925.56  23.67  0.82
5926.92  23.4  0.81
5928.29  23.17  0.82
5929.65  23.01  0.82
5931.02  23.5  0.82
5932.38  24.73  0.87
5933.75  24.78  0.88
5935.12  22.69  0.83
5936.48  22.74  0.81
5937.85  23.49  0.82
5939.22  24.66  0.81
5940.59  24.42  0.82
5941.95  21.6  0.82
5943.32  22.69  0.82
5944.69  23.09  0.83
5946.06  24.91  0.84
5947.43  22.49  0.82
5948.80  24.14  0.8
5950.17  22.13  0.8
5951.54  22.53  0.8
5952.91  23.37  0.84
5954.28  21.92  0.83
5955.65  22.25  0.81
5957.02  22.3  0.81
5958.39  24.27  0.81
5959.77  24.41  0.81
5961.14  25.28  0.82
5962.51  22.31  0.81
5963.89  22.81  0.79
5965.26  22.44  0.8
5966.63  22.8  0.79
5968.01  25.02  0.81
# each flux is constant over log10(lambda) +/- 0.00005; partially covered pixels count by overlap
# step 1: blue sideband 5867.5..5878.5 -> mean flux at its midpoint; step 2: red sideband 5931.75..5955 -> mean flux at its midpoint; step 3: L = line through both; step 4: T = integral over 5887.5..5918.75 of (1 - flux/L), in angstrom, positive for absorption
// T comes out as 7.72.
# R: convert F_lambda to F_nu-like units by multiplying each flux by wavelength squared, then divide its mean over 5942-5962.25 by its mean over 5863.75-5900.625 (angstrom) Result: 1.32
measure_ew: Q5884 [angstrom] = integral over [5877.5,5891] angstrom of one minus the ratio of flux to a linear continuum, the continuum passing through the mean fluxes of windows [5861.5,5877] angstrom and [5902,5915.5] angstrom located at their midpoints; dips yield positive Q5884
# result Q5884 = 3.3 angstrom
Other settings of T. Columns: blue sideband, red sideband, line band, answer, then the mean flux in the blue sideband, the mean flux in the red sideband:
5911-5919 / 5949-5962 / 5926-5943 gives -0.7 angstrom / 22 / 23.2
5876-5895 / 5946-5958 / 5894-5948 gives -4.6 angstrom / 16.4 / 22.8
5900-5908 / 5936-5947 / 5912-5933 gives -0.5 angstrom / 21.2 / 23.4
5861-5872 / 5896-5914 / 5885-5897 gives 5.8 angstrom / 23.3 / 20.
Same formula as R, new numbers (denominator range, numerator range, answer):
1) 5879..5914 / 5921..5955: 1.35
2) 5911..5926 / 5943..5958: 1.03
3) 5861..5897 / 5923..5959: 1.27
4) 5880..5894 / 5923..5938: 1.58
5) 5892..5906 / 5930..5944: 1.50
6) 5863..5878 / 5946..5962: 1.05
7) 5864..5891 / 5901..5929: 1.13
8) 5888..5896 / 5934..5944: 2.51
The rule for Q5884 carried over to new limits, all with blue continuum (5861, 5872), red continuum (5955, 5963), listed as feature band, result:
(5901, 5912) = 0.7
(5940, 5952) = 0.2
